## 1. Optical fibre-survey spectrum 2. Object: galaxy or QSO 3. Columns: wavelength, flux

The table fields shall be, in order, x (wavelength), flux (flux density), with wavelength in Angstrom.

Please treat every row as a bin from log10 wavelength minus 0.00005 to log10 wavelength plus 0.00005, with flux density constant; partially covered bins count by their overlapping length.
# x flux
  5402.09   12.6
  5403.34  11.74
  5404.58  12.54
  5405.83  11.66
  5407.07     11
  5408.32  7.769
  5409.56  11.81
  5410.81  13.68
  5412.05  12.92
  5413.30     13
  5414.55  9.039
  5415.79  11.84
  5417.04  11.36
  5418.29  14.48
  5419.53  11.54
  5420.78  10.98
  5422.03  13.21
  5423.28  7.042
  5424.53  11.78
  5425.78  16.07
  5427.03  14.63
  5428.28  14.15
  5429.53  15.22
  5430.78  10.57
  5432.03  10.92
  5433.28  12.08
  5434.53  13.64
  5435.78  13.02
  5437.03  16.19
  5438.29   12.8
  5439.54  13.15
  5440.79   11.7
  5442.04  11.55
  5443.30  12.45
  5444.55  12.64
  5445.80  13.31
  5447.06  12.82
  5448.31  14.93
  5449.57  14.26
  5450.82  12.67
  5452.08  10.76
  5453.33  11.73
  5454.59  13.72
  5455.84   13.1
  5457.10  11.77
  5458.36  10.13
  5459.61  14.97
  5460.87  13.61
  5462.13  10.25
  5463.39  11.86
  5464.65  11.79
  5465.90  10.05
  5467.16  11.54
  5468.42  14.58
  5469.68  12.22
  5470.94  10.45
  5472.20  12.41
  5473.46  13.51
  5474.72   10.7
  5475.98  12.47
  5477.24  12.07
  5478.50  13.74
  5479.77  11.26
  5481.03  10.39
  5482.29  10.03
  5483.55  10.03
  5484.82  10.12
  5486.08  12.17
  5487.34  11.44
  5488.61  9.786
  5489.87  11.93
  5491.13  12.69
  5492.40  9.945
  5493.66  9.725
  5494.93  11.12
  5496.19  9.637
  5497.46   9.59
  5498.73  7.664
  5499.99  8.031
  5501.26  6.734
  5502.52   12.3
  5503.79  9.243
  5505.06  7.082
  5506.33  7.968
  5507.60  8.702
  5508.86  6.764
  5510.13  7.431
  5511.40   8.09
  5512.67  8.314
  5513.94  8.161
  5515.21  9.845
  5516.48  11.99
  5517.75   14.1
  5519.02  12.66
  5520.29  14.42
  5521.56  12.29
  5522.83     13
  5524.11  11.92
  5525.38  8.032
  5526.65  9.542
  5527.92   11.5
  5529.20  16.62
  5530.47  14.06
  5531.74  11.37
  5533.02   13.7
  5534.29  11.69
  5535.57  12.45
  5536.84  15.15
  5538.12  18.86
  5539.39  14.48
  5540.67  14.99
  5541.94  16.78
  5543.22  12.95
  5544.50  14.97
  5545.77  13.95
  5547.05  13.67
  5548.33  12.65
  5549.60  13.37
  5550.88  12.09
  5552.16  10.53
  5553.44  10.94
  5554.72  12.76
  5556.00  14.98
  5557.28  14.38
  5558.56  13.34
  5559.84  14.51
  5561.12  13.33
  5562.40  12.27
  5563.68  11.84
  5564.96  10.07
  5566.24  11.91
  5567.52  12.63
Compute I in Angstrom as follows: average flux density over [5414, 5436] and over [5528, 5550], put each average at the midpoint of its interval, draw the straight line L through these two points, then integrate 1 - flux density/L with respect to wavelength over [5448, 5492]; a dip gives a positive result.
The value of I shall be 3.67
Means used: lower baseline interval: 12.3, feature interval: 11.9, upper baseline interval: 14.2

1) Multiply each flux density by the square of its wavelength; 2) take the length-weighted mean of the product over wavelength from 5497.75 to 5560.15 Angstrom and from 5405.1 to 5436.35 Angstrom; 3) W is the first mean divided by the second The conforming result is 1.02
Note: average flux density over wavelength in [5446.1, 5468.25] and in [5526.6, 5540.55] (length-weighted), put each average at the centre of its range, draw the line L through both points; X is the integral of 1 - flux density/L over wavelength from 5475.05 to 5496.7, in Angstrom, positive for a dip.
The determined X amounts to 3.1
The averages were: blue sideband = 12.4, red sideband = 13.8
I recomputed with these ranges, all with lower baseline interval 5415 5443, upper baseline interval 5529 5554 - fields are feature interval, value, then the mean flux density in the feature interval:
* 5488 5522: 9.0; 9.85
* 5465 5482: 1.5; 11.9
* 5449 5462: 0.3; 12.6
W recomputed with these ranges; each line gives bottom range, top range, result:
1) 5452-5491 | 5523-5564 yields 1.15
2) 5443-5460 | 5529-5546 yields 1.16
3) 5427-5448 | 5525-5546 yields 1.09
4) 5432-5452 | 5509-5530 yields 0.87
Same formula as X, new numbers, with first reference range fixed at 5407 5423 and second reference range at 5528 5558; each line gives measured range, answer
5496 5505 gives 2.88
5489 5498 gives 1.59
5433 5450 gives -1.54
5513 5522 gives 1.04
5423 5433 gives -0.71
